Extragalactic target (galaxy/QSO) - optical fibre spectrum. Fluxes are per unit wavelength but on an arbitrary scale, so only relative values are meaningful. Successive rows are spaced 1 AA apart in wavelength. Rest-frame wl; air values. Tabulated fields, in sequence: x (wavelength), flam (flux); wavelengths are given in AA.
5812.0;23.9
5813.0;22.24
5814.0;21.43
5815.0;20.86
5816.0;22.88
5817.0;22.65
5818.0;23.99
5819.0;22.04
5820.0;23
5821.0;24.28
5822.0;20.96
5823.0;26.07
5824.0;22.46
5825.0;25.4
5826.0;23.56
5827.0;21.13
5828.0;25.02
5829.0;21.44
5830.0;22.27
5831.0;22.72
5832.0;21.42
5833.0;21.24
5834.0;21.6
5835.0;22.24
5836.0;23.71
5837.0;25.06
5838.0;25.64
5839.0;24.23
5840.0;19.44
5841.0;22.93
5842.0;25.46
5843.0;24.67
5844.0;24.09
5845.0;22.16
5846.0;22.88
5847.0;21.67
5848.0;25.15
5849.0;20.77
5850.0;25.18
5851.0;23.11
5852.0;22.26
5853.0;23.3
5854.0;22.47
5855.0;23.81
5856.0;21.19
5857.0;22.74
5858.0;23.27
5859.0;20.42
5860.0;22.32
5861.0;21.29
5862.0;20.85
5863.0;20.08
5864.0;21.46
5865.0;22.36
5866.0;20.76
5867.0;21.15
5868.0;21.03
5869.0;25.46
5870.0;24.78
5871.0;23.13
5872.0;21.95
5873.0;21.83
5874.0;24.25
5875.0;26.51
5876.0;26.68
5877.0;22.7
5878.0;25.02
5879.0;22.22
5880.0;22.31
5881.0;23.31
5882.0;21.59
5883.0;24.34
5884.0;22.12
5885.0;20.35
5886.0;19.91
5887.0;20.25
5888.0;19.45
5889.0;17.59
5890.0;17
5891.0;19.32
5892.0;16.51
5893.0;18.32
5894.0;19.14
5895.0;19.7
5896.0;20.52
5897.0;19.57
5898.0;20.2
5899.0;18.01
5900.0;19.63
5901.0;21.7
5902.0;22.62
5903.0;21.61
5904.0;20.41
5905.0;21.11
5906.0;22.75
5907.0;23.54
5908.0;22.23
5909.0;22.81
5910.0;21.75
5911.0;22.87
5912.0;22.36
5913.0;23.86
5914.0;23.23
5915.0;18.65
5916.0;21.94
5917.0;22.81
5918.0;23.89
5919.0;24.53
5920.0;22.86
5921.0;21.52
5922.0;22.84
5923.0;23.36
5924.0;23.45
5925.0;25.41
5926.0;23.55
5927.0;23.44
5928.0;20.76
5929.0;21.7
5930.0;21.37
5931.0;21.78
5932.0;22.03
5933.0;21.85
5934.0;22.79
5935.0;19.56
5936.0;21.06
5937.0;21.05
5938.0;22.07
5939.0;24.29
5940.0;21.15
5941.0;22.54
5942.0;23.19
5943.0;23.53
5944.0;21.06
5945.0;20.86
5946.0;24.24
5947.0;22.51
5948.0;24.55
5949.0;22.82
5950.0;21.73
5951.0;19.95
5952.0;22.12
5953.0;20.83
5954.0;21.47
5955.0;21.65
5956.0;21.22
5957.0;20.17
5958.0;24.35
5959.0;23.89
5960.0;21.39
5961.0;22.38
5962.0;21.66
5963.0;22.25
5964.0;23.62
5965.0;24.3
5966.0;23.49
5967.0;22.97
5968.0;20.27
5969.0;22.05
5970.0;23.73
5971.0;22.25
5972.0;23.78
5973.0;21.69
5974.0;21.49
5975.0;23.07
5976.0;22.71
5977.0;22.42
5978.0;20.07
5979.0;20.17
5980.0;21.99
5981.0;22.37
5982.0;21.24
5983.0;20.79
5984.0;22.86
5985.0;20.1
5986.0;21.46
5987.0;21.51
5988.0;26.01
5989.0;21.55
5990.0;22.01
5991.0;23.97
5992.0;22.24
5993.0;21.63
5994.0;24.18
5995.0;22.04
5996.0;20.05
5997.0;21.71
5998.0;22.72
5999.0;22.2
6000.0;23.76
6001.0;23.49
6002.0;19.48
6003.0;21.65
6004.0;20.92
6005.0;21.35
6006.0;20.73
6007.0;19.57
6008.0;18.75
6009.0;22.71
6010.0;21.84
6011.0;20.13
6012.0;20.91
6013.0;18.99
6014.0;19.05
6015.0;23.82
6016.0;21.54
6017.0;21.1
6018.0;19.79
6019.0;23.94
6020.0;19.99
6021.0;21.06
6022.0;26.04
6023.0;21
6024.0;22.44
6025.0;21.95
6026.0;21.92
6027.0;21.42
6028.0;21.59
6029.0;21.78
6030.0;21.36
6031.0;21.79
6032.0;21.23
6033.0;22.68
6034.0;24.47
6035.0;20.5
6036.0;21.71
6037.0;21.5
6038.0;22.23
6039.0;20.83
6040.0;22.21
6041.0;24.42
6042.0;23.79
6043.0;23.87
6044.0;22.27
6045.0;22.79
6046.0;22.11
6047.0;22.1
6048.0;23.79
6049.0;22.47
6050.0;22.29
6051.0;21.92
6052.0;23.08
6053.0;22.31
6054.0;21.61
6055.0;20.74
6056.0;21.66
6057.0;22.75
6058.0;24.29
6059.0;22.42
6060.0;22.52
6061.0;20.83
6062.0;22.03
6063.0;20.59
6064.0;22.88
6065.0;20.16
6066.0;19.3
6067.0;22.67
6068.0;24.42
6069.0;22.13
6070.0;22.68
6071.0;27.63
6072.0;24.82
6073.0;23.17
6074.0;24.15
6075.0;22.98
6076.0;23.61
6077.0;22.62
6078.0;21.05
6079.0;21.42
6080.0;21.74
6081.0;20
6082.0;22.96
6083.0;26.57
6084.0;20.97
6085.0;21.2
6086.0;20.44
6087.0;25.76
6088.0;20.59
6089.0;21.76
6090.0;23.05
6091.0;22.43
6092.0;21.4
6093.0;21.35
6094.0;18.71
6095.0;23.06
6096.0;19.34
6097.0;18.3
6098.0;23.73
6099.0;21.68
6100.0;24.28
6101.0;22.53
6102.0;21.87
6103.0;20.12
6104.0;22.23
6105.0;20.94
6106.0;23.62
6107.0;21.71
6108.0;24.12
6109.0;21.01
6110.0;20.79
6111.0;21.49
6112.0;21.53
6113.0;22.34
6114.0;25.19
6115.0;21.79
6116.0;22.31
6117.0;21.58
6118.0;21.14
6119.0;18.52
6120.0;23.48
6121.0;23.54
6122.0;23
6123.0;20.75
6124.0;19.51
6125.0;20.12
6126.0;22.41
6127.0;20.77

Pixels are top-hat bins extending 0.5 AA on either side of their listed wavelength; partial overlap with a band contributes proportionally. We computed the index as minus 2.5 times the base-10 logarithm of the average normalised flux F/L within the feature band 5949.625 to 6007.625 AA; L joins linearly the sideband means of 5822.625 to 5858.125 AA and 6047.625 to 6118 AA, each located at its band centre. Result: 0.03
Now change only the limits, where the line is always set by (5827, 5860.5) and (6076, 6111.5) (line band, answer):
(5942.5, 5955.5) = 0.02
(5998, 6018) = 0.05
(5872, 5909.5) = 0.07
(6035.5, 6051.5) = -0.02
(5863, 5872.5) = 0.02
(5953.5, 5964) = 0.01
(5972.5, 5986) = 0.04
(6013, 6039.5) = 0.02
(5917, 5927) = -0.04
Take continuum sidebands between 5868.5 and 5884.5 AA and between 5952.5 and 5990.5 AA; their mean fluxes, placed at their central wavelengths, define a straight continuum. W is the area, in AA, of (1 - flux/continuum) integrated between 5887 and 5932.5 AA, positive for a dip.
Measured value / 3.3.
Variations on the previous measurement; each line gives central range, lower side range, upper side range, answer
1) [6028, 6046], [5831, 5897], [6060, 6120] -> -0.1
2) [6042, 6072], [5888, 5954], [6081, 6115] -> -0.8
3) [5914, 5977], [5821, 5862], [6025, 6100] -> 0.7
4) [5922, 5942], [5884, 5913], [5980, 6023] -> -1.4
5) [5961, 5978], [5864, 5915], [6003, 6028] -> -0.9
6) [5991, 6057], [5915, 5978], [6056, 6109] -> 1.2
